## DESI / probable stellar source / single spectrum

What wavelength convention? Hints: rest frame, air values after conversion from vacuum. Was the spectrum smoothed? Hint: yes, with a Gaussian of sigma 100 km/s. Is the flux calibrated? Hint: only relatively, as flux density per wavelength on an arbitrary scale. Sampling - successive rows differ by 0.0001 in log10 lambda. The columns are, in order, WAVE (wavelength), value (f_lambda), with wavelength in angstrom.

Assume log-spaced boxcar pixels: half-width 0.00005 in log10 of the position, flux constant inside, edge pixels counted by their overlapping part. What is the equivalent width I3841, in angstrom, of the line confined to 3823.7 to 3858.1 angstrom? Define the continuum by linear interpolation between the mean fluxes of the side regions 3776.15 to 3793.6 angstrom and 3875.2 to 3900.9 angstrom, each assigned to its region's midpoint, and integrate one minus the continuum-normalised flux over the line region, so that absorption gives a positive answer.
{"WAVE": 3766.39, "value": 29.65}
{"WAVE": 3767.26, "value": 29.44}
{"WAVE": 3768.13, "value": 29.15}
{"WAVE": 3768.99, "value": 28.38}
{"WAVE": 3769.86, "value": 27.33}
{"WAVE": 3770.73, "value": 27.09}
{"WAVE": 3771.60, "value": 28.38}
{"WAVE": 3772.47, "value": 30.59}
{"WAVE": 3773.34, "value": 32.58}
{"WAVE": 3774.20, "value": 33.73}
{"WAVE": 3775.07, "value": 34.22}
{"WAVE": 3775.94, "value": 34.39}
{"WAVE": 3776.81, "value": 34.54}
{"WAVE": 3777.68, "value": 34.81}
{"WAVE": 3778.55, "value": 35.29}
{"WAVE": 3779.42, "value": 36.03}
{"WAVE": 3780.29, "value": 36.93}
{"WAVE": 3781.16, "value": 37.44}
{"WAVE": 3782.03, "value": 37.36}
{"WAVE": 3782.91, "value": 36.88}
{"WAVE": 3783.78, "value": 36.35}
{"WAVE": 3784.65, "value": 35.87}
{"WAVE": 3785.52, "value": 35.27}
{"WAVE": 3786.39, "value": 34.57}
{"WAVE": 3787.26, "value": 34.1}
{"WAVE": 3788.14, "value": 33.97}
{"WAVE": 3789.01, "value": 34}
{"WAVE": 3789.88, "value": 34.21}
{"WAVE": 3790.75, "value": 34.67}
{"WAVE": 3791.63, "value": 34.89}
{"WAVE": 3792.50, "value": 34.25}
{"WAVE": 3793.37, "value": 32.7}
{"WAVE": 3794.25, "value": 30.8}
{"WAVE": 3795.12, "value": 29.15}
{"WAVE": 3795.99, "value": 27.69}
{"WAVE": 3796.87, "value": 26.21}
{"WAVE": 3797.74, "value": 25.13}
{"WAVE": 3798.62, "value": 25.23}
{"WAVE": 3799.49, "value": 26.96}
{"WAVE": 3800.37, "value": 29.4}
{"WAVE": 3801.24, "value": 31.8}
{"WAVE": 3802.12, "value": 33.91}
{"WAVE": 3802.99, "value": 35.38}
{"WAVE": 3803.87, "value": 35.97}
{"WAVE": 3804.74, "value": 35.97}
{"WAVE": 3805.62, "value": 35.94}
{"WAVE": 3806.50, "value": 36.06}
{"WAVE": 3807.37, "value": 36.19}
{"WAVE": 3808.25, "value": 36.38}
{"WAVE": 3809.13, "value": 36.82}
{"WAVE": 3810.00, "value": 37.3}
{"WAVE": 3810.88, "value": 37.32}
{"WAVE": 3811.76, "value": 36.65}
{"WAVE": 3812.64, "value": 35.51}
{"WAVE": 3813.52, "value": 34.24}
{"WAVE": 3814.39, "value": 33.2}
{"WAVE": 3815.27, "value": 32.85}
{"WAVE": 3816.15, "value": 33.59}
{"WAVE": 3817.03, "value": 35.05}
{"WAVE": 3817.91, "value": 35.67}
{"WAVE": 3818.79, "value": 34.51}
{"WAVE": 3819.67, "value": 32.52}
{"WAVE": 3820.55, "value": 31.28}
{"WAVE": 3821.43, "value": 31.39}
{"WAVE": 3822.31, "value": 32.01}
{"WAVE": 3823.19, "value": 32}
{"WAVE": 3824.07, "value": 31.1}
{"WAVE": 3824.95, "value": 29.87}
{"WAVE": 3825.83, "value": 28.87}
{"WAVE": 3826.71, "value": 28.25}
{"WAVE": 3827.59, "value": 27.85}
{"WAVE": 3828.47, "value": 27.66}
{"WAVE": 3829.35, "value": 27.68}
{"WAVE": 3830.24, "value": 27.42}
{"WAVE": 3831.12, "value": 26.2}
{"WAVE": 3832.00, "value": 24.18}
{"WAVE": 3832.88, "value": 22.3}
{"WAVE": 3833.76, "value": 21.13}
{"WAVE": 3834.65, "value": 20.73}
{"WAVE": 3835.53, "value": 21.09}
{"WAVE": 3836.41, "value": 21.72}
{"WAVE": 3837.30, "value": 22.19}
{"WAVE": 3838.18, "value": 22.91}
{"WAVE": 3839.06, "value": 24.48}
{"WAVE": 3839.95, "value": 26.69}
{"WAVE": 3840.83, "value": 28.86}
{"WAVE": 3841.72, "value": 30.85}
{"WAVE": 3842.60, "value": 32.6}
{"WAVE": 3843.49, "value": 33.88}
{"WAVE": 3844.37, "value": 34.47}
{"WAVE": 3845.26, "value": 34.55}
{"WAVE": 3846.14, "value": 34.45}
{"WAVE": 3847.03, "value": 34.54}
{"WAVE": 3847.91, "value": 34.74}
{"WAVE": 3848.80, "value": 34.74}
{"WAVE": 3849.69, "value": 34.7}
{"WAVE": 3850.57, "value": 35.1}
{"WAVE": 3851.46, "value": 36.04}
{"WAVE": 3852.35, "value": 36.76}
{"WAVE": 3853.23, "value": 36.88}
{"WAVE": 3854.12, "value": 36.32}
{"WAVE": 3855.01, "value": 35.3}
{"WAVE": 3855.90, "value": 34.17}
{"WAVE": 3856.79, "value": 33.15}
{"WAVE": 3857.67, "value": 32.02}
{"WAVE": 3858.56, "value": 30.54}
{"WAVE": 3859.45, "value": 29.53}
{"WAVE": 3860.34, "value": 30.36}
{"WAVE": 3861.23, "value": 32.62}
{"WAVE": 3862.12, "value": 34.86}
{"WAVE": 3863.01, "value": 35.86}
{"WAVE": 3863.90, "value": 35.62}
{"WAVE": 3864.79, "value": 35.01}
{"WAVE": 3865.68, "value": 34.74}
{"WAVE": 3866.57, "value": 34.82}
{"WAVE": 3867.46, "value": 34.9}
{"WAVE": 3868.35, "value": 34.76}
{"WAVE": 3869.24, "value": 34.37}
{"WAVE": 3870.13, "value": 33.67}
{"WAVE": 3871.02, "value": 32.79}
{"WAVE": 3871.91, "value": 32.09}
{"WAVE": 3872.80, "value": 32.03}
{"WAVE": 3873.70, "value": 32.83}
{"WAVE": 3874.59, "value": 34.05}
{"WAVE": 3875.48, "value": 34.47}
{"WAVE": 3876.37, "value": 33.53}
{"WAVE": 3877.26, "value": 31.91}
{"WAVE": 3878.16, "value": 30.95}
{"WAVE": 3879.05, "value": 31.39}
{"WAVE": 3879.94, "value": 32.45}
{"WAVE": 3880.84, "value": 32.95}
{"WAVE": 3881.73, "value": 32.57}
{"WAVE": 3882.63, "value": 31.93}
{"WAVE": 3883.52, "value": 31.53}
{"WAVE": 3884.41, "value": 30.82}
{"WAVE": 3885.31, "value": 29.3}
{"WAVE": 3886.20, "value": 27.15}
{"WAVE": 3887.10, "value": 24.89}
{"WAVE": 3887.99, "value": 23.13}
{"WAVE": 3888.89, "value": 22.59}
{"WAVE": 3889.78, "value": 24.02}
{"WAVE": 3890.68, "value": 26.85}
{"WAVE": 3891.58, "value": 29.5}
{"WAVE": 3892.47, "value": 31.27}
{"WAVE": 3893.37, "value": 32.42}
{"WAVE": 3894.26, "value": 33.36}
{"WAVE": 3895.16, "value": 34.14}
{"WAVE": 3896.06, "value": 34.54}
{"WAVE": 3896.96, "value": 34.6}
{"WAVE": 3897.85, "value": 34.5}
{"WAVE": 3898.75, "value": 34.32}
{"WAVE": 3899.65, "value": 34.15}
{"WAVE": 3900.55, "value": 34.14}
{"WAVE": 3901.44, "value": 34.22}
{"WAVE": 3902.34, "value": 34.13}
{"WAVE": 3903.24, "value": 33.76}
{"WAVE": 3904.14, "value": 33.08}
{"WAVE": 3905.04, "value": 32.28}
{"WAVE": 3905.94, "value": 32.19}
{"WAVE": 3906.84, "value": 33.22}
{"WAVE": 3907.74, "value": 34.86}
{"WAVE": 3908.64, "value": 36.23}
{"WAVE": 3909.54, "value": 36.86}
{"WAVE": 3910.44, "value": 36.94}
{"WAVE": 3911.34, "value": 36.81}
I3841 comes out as 3.1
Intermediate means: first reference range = 35.2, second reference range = 31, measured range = 29.9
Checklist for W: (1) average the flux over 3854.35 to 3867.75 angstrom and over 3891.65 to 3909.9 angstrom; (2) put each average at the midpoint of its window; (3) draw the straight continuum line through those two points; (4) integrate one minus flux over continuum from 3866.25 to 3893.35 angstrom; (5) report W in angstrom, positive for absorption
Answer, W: 2.2 angstrom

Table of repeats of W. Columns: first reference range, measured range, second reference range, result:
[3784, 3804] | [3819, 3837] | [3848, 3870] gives 3.2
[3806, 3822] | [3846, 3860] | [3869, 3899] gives -0.6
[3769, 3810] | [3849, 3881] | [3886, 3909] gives -1.7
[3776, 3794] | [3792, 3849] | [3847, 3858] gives 6.9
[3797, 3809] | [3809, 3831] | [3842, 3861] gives 0.5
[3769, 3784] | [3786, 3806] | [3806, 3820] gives 1.4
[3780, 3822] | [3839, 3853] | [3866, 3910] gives -0.1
